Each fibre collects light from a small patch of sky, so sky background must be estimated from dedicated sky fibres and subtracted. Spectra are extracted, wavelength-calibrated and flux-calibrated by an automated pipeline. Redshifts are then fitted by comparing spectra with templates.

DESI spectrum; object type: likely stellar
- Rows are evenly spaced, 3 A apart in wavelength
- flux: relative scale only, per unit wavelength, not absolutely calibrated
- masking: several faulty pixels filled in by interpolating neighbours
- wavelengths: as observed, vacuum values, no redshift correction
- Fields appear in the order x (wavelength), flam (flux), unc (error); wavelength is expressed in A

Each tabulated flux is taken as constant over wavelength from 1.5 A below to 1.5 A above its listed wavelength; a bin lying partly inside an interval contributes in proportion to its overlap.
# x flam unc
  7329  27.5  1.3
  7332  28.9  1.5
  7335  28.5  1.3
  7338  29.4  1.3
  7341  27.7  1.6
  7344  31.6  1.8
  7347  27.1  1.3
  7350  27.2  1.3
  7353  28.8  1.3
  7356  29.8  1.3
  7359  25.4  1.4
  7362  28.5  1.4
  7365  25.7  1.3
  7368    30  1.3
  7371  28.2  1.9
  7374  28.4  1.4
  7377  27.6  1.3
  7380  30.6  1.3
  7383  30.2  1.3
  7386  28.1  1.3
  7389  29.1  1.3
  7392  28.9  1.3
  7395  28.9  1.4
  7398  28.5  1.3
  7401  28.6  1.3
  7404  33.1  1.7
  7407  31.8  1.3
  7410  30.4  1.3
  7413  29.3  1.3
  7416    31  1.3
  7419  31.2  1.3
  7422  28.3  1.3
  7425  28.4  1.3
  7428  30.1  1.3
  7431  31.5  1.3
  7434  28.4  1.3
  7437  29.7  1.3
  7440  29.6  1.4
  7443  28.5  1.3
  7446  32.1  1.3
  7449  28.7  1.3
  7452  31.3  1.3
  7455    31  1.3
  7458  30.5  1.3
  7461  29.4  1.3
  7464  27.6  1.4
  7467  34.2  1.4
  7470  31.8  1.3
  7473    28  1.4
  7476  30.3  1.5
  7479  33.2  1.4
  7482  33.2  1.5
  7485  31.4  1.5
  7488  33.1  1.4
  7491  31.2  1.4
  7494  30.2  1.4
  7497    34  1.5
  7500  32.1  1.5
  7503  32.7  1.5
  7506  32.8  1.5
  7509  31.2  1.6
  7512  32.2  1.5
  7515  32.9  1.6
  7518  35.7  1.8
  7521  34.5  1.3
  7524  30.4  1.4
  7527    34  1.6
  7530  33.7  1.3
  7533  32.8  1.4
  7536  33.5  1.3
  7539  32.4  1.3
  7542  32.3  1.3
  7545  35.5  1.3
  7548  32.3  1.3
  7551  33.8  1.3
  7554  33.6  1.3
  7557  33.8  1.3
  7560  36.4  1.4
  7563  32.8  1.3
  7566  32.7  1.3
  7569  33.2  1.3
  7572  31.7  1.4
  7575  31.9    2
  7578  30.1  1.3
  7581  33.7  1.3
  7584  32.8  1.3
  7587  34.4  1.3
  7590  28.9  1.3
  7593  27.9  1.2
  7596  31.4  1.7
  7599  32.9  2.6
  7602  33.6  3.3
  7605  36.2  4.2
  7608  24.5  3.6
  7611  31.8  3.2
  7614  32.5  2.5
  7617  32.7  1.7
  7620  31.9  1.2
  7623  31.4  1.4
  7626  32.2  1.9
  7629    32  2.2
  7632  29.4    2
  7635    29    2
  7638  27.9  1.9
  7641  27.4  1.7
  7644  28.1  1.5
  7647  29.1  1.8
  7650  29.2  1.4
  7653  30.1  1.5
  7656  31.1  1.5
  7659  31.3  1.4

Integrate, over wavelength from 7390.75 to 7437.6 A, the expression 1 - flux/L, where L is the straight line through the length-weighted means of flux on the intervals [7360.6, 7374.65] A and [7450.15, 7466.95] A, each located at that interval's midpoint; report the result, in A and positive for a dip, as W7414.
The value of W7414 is -1.0 A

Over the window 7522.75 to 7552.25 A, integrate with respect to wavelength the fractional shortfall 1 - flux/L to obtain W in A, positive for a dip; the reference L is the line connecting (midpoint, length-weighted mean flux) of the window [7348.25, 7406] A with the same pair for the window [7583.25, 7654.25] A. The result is -3.0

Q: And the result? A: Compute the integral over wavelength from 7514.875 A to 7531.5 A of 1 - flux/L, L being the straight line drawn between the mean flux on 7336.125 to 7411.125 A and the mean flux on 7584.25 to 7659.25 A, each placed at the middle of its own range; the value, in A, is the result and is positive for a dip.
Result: -1.99 A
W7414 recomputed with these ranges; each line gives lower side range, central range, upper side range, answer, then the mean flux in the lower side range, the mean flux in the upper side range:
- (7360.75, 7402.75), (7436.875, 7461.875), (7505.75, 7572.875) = 0.42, 28.7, 33.2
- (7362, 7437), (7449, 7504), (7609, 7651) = -2.98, 29.4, 30.3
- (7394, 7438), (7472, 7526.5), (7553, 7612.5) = -2.03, 30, 32.2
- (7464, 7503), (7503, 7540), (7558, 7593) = -1.13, 31.8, 32.4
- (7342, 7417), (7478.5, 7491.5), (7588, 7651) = -1.21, 29.1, 30.5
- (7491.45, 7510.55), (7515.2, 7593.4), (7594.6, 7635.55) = -2.64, 32.1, 31.6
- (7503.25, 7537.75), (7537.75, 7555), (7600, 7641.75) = -0.43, 33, 31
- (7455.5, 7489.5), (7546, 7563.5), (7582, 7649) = -1.65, 31.1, 30.8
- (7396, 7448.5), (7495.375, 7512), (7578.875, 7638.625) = -1.04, 30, 31.4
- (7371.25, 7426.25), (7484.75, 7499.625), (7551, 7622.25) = -0.55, 29.6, 32.3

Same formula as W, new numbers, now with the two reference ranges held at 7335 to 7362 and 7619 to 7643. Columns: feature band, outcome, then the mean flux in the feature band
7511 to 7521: -1.50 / 33.8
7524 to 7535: -1.35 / 33.1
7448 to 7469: -1.02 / 30.5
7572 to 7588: -1.44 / 32.4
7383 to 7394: -0.11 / 28.9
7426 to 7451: -0.78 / 29.8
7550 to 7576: -3.22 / 33.3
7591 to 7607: -1.16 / 32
